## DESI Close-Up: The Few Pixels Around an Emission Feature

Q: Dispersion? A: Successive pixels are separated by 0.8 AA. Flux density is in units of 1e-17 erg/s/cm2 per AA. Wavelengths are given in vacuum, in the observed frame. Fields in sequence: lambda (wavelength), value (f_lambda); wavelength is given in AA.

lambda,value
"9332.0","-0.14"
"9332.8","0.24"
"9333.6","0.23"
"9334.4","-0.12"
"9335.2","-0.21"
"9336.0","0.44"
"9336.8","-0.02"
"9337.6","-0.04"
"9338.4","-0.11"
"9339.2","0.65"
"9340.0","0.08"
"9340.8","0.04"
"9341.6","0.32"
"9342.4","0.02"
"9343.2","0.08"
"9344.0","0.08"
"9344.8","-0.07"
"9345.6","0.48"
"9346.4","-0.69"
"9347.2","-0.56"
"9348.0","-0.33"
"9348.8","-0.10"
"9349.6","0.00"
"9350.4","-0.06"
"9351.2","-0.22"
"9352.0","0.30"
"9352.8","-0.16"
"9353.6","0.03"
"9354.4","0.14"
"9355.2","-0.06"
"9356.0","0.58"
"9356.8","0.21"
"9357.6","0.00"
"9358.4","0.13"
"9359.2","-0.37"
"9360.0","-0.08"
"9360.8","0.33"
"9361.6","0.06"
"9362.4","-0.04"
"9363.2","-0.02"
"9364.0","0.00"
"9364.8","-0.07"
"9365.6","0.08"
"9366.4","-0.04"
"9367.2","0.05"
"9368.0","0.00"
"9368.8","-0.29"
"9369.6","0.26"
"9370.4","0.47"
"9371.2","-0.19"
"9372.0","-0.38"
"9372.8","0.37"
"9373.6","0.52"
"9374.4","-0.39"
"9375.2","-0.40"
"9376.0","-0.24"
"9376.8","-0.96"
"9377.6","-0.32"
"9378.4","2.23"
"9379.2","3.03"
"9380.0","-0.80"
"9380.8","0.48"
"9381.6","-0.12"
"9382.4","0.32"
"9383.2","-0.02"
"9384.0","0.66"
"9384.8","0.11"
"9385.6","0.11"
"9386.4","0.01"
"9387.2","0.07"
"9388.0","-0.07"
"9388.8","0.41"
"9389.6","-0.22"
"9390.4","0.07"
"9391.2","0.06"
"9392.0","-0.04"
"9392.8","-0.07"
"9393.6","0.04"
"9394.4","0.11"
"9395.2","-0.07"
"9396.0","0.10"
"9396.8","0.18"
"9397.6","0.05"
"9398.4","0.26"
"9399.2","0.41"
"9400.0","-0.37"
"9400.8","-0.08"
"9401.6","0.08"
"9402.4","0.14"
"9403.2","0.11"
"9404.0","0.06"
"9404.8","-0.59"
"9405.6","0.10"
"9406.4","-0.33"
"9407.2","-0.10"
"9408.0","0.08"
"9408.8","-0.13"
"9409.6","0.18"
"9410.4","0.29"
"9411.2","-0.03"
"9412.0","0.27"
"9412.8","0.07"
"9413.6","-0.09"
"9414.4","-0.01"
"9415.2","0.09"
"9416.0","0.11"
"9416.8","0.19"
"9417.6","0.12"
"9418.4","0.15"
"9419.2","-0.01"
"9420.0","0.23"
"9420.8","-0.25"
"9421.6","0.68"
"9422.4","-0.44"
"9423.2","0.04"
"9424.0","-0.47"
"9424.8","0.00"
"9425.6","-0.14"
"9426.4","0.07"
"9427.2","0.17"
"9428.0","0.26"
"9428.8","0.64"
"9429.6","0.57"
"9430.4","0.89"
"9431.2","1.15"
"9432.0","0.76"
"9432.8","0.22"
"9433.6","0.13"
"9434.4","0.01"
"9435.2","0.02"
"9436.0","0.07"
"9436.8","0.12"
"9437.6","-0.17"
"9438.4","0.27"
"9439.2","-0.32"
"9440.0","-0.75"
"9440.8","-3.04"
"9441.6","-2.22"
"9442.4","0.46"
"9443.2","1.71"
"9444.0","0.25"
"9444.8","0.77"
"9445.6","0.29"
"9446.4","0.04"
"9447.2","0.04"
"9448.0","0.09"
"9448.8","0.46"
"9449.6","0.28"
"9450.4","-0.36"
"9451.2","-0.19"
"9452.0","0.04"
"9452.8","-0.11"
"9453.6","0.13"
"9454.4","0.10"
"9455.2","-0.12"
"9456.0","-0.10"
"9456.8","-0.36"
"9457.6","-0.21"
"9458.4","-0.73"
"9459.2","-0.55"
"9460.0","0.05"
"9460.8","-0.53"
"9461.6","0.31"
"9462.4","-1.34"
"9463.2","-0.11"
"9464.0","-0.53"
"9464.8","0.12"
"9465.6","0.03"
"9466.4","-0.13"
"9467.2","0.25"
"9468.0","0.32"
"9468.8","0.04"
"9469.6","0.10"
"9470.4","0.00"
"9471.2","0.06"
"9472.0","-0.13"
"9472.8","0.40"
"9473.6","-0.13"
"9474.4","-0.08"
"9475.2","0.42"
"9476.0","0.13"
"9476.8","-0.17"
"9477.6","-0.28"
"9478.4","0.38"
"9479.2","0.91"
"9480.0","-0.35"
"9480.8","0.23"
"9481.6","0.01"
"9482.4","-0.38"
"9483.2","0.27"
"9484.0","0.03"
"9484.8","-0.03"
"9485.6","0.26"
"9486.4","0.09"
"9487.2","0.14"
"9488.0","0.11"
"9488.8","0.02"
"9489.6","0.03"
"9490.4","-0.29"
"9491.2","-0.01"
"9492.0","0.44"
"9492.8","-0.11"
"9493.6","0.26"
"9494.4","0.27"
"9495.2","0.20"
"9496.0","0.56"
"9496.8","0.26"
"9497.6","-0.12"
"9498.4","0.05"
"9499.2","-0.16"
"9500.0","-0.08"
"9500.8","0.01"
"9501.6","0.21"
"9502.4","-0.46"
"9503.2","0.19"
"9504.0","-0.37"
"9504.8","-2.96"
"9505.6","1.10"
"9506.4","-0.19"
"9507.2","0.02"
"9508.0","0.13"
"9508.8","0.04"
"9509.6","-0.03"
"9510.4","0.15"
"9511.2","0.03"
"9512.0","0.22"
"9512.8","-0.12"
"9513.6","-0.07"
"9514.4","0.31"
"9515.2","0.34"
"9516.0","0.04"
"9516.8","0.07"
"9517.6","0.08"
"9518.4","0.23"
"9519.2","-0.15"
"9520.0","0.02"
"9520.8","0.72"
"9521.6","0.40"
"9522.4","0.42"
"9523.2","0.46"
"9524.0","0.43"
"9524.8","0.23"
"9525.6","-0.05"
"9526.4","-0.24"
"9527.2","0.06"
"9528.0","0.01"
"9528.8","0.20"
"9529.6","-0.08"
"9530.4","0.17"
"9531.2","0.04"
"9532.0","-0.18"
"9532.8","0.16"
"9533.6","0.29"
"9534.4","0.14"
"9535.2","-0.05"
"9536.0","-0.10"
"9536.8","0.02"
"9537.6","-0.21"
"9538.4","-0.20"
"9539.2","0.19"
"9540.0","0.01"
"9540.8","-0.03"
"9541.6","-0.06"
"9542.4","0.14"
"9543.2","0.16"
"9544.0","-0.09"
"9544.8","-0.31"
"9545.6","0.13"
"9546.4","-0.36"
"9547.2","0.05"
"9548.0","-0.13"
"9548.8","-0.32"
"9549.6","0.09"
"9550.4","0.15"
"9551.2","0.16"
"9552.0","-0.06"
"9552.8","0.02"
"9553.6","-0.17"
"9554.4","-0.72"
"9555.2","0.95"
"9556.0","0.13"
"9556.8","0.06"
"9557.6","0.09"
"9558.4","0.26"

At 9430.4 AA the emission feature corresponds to H-beta 4861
